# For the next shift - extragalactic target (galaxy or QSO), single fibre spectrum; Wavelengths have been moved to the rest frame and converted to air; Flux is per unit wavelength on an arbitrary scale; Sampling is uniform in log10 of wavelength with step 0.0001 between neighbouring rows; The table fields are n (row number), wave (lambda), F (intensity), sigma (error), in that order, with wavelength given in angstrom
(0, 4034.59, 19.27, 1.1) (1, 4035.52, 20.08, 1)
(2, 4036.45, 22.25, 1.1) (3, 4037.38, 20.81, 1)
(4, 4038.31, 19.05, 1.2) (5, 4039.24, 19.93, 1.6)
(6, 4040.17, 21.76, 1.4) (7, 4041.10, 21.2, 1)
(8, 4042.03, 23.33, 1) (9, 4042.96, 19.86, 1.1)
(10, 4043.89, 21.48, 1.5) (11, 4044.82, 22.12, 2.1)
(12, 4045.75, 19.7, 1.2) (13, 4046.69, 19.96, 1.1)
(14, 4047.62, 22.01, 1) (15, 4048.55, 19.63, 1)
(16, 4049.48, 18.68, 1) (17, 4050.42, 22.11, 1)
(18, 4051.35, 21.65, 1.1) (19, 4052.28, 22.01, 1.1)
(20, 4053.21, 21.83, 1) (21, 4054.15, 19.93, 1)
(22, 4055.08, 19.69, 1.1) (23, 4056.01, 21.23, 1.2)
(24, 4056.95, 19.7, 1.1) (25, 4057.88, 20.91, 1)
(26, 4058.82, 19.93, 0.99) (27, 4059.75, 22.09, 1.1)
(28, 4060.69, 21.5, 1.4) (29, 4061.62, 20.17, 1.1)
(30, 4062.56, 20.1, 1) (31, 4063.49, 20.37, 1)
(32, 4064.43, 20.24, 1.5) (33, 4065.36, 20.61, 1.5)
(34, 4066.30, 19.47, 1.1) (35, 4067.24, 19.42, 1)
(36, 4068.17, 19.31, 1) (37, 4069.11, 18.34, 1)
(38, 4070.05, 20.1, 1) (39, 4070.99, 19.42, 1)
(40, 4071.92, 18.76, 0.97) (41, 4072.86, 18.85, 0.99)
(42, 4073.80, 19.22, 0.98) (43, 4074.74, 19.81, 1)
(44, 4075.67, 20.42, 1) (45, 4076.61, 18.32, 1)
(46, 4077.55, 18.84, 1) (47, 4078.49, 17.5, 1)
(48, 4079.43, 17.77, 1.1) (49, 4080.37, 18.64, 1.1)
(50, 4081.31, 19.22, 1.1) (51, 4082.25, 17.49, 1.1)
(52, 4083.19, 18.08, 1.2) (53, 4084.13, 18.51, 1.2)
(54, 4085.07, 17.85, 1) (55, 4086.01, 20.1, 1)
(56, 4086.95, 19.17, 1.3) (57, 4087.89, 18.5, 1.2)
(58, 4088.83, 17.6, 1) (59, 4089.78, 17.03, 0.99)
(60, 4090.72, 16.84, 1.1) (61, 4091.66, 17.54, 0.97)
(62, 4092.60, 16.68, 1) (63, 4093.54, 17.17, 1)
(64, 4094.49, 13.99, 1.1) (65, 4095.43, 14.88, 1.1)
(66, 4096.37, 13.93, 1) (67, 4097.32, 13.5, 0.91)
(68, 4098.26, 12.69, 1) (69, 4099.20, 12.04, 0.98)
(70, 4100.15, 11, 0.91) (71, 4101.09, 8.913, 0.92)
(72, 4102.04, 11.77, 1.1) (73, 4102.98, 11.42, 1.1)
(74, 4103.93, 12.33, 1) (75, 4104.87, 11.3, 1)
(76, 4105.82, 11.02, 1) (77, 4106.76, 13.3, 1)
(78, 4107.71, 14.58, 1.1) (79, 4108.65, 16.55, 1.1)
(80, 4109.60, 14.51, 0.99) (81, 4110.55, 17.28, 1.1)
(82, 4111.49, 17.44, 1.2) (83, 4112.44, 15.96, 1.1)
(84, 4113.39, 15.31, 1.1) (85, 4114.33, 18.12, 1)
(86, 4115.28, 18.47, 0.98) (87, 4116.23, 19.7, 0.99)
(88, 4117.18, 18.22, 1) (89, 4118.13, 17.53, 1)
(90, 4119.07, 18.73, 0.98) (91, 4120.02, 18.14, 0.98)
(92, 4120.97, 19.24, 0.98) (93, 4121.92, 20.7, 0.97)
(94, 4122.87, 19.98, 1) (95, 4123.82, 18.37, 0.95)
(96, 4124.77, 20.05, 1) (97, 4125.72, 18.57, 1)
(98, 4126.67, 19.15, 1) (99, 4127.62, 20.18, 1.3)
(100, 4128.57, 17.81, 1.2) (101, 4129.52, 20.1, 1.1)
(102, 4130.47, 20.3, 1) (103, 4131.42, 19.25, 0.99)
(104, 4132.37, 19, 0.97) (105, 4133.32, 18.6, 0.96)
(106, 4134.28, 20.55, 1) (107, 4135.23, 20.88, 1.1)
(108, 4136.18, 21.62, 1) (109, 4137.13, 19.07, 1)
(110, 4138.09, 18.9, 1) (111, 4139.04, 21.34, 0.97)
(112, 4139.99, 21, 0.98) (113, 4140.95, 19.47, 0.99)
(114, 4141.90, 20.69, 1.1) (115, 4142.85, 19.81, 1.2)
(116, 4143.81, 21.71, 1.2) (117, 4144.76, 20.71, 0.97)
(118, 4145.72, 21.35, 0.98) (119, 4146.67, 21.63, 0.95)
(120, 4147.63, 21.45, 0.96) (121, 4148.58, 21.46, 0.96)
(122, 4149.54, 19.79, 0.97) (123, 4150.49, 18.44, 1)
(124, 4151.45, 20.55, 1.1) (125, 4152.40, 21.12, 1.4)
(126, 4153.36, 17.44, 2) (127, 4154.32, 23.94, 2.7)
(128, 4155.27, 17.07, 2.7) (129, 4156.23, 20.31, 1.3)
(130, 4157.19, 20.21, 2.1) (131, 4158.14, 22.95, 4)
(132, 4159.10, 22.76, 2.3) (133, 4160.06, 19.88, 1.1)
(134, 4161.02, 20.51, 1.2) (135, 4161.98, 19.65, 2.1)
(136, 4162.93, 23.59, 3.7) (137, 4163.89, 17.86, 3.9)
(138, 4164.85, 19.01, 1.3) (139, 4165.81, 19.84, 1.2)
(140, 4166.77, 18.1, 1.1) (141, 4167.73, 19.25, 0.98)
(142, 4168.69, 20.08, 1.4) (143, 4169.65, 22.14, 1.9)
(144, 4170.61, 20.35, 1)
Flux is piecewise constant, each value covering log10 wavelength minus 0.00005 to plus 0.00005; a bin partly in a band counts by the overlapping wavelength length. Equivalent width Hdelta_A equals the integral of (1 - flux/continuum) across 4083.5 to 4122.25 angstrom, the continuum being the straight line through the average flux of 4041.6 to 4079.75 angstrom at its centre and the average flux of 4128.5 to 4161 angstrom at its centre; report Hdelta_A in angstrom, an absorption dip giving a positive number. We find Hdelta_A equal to 8.5 angstrom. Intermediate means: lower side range 20.2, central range 15.8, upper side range 20.4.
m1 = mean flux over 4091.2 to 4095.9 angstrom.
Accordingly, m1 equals 16.1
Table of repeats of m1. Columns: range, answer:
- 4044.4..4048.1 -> 20.9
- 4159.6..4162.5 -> 20.1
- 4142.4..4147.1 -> 21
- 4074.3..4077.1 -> 19.5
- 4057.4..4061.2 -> 21.1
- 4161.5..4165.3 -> 20.1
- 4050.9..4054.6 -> 21.4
